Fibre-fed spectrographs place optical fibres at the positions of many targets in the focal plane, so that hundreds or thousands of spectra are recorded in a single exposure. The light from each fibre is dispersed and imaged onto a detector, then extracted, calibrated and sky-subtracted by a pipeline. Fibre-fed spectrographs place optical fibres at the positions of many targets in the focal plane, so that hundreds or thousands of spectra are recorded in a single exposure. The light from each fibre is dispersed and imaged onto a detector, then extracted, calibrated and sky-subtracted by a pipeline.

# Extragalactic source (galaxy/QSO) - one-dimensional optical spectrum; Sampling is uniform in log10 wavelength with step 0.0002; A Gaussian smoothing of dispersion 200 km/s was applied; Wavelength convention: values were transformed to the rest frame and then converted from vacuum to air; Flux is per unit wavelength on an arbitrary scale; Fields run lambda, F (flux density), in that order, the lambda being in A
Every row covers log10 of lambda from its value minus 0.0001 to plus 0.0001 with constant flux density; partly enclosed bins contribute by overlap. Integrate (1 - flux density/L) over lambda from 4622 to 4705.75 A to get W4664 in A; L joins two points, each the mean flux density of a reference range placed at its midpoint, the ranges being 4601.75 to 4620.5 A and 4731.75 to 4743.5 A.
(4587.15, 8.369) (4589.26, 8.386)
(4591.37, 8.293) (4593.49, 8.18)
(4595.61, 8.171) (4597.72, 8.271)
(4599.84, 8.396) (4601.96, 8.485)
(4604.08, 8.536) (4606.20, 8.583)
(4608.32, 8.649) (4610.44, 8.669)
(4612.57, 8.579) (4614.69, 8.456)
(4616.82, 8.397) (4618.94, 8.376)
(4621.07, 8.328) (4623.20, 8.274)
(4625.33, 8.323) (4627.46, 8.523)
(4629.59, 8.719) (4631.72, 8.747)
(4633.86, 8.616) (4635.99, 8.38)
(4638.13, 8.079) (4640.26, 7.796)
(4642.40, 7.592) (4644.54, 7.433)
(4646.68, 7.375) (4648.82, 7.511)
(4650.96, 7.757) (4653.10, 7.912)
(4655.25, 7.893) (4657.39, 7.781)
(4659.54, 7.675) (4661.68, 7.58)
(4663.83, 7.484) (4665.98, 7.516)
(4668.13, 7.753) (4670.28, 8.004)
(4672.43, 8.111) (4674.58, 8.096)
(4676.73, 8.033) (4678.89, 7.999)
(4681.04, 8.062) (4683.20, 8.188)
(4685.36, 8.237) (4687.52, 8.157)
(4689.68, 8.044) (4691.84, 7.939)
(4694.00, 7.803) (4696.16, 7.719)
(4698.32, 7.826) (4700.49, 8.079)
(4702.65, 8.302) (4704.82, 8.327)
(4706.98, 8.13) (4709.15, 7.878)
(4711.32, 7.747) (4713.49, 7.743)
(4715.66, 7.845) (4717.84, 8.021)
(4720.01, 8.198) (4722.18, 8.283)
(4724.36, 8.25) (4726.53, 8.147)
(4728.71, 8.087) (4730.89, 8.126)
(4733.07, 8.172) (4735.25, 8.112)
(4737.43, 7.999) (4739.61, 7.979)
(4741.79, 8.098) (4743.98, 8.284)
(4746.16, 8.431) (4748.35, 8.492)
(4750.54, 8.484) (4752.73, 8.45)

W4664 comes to 3.5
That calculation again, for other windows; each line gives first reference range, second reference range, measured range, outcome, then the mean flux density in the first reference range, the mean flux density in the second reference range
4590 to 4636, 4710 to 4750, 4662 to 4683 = 1.0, 8.45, 8.11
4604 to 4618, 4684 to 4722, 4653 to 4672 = 1.2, 8.56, 8.01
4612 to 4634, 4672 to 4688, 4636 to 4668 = 2.3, 8.48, 8.11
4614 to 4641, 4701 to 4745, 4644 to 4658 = 1.1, 8.39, 8.09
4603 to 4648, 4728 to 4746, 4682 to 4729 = 0.8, 8.3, 8.13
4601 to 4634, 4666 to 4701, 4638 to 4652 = 1.1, 8.51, 7.99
